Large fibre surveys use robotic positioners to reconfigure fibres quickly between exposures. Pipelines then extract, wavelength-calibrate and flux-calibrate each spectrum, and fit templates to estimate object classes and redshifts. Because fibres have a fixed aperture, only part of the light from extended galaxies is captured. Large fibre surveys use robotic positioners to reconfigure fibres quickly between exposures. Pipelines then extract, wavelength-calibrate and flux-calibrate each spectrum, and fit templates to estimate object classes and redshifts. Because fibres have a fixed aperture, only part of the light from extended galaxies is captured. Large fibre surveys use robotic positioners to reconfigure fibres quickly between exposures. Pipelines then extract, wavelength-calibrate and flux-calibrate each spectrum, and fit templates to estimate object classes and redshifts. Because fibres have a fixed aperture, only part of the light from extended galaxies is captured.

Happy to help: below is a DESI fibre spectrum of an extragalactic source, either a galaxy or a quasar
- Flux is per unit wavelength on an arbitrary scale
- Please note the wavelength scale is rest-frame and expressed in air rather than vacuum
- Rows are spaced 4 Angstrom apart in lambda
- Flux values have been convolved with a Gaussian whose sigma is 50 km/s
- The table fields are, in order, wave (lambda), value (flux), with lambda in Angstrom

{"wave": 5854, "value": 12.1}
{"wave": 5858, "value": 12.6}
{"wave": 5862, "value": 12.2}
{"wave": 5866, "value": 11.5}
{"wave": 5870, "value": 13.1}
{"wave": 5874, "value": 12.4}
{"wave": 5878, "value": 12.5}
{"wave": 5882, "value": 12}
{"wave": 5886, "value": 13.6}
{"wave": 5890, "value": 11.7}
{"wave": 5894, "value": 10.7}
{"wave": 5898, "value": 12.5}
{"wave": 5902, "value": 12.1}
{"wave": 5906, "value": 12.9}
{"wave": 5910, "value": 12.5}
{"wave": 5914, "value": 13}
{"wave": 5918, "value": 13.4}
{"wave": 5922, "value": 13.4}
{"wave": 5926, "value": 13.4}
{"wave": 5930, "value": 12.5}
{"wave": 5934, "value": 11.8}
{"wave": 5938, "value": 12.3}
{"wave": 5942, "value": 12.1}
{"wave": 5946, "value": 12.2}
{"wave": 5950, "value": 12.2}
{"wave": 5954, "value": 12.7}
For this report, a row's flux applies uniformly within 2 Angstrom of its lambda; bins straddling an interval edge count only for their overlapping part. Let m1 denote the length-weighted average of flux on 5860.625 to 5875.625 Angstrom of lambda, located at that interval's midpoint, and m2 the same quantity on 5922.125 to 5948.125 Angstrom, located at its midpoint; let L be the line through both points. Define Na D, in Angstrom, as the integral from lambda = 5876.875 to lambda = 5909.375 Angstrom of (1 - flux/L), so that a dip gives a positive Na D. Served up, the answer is 0.3 Angstrom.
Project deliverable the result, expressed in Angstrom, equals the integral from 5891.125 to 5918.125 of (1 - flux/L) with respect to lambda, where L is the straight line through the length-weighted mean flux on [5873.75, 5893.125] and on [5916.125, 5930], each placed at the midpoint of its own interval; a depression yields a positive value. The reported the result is 1.0 Angstrom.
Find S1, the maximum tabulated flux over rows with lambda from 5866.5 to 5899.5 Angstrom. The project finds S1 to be 13.6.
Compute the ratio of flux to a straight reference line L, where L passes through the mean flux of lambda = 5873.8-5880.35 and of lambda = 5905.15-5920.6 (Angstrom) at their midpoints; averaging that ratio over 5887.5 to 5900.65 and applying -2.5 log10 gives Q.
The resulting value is 0.09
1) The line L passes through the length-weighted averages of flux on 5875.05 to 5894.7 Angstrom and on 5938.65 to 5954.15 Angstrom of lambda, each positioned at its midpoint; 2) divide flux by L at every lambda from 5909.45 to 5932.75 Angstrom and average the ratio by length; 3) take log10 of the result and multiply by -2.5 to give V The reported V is -0.07 mag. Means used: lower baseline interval 12.2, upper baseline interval 12.3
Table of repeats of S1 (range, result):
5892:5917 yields 13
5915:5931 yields 13.4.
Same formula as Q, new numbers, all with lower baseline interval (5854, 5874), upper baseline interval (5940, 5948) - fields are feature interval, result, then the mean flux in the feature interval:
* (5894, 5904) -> 0.02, 12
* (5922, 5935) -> -0.05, 12.8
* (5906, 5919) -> -0.06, 12.9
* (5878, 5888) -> -0.04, 12.7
